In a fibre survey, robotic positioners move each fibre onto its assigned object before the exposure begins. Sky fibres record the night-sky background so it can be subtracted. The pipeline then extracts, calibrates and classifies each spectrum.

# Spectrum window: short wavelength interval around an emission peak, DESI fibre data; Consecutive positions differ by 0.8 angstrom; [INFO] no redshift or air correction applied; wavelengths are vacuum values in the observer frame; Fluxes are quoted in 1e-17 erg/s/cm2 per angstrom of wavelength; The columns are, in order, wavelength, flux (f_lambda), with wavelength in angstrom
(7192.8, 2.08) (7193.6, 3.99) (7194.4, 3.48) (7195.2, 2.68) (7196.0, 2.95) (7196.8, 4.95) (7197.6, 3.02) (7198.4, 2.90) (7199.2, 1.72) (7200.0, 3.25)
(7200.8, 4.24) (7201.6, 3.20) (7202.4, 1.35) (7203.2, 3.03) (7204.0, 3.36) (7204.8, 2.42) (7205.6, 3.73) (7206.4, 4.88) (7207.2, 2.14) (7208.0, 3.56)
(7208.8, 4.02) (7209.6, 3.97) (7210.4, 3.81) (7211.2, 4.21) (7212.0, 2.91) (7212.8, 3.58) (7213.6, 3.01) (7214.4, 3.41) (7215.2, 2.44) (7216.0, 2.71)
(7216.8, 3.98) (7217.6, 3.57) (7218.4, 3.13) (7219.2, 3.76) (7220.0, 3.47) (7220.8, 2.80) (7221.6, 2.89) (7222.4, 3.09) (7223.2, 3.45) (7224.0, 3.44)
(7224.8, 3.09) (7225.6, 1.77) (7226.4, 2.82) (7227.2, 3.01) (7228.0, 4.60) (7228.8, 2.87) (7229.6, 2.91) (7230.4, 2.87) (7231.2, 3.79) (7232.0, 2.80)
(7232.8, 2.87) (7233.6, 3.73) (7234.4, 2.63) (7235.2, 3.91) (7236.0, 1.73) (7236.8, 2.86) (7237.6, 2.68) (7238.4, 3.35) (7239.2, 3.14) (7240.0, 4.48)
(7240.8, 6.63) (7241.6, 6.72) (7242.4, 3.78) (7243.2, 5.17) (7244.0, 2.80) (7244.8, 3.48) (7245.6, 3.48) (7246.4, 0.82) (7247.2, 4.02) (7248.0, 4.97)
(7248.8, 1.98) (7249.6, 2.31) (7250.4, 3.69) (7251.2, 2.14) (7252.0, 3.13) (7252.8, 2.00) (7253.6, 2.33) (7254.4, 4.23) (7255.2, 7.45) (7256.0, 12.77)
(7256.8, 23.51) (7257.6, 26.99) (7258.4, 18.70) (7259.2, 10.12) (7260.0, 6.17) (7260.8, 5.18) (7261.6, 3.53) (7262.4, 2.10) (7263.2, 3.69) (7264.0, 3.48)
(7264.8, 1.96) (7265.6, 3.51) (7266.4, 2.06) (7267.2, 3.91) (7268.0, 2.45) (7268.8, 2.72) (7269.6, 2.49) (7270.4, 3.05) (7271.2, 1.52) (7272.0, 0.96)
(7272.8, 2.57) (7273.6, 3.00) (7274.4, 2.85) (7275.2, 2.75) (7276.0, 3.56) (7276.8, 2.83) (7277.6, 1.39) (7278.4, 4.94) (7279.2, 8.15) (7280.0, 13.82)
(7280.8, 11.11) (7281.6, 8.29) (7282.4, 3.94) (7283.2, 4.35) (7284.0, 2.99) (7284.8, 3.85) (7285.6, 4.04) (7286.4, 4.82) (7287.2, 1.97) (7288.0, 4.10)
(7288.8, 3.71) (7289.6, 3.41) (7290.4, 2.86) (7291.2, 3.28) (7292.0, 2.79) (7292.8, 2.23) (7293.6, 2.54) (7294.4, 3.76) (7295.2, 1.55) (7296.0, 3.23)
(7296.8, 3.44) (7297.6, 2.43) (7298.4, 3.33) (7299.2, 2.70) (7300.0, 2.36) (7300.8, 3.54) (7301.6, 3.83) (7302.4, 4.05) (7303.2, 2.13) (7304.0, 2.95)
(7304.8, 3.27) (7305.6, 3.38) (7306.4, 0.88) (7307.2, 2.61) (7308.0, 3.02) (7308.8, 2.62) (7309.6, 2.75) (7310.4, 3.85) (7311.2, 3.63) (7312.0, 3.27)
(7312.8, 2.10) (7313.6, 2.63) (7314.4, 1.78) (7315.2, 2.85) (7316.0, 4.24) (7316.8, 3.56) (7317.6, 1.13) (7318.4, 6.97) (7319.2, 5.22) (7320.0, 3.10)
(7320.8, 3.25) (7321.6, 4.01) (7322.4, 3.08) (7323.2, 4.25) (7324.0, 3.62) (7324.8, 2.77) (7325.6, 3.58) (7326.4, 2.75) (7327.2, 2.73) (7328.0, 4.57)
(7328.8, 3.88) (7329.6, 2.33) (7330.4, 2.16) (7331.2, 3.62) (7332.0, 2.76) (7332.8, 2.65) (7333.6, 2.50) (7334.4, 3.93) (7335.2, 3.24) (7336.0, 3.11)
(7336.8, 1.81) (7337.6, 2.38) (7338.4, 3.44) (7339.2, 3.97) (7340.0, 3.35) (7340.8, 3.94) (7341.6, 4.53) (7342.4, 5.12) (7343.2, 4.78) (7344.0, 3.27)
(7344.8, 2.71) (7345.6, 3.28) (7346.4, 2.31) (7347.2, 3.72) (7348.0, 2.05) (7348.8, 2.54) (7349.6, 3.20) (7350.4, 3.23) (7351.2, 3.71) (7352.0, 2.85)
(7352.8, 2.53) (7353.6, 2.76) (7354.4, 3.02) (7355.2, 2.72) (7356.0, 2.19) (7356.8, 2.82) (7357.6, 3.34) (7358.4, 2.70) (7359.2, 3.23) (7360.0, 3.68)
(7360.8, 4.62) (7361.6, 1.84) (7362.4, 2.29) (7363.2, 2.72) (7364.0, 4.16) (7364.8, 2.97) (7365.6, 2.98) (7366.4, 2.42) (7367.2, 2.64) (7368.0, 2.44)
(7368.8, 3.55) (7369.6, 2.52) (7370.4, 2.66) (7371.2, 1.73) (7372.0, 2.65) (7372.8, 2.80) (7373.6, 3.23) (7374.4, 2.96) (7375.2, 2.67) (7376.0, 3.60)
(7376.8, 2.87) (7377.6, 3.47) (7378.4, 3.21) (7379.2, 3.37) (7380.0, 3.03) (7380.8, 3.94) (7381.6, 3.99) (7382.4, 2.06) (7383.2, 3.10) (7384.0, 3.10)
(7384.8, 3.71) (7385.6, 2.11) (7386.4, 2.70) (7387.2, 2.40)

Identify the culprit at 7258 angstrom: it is Halpha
